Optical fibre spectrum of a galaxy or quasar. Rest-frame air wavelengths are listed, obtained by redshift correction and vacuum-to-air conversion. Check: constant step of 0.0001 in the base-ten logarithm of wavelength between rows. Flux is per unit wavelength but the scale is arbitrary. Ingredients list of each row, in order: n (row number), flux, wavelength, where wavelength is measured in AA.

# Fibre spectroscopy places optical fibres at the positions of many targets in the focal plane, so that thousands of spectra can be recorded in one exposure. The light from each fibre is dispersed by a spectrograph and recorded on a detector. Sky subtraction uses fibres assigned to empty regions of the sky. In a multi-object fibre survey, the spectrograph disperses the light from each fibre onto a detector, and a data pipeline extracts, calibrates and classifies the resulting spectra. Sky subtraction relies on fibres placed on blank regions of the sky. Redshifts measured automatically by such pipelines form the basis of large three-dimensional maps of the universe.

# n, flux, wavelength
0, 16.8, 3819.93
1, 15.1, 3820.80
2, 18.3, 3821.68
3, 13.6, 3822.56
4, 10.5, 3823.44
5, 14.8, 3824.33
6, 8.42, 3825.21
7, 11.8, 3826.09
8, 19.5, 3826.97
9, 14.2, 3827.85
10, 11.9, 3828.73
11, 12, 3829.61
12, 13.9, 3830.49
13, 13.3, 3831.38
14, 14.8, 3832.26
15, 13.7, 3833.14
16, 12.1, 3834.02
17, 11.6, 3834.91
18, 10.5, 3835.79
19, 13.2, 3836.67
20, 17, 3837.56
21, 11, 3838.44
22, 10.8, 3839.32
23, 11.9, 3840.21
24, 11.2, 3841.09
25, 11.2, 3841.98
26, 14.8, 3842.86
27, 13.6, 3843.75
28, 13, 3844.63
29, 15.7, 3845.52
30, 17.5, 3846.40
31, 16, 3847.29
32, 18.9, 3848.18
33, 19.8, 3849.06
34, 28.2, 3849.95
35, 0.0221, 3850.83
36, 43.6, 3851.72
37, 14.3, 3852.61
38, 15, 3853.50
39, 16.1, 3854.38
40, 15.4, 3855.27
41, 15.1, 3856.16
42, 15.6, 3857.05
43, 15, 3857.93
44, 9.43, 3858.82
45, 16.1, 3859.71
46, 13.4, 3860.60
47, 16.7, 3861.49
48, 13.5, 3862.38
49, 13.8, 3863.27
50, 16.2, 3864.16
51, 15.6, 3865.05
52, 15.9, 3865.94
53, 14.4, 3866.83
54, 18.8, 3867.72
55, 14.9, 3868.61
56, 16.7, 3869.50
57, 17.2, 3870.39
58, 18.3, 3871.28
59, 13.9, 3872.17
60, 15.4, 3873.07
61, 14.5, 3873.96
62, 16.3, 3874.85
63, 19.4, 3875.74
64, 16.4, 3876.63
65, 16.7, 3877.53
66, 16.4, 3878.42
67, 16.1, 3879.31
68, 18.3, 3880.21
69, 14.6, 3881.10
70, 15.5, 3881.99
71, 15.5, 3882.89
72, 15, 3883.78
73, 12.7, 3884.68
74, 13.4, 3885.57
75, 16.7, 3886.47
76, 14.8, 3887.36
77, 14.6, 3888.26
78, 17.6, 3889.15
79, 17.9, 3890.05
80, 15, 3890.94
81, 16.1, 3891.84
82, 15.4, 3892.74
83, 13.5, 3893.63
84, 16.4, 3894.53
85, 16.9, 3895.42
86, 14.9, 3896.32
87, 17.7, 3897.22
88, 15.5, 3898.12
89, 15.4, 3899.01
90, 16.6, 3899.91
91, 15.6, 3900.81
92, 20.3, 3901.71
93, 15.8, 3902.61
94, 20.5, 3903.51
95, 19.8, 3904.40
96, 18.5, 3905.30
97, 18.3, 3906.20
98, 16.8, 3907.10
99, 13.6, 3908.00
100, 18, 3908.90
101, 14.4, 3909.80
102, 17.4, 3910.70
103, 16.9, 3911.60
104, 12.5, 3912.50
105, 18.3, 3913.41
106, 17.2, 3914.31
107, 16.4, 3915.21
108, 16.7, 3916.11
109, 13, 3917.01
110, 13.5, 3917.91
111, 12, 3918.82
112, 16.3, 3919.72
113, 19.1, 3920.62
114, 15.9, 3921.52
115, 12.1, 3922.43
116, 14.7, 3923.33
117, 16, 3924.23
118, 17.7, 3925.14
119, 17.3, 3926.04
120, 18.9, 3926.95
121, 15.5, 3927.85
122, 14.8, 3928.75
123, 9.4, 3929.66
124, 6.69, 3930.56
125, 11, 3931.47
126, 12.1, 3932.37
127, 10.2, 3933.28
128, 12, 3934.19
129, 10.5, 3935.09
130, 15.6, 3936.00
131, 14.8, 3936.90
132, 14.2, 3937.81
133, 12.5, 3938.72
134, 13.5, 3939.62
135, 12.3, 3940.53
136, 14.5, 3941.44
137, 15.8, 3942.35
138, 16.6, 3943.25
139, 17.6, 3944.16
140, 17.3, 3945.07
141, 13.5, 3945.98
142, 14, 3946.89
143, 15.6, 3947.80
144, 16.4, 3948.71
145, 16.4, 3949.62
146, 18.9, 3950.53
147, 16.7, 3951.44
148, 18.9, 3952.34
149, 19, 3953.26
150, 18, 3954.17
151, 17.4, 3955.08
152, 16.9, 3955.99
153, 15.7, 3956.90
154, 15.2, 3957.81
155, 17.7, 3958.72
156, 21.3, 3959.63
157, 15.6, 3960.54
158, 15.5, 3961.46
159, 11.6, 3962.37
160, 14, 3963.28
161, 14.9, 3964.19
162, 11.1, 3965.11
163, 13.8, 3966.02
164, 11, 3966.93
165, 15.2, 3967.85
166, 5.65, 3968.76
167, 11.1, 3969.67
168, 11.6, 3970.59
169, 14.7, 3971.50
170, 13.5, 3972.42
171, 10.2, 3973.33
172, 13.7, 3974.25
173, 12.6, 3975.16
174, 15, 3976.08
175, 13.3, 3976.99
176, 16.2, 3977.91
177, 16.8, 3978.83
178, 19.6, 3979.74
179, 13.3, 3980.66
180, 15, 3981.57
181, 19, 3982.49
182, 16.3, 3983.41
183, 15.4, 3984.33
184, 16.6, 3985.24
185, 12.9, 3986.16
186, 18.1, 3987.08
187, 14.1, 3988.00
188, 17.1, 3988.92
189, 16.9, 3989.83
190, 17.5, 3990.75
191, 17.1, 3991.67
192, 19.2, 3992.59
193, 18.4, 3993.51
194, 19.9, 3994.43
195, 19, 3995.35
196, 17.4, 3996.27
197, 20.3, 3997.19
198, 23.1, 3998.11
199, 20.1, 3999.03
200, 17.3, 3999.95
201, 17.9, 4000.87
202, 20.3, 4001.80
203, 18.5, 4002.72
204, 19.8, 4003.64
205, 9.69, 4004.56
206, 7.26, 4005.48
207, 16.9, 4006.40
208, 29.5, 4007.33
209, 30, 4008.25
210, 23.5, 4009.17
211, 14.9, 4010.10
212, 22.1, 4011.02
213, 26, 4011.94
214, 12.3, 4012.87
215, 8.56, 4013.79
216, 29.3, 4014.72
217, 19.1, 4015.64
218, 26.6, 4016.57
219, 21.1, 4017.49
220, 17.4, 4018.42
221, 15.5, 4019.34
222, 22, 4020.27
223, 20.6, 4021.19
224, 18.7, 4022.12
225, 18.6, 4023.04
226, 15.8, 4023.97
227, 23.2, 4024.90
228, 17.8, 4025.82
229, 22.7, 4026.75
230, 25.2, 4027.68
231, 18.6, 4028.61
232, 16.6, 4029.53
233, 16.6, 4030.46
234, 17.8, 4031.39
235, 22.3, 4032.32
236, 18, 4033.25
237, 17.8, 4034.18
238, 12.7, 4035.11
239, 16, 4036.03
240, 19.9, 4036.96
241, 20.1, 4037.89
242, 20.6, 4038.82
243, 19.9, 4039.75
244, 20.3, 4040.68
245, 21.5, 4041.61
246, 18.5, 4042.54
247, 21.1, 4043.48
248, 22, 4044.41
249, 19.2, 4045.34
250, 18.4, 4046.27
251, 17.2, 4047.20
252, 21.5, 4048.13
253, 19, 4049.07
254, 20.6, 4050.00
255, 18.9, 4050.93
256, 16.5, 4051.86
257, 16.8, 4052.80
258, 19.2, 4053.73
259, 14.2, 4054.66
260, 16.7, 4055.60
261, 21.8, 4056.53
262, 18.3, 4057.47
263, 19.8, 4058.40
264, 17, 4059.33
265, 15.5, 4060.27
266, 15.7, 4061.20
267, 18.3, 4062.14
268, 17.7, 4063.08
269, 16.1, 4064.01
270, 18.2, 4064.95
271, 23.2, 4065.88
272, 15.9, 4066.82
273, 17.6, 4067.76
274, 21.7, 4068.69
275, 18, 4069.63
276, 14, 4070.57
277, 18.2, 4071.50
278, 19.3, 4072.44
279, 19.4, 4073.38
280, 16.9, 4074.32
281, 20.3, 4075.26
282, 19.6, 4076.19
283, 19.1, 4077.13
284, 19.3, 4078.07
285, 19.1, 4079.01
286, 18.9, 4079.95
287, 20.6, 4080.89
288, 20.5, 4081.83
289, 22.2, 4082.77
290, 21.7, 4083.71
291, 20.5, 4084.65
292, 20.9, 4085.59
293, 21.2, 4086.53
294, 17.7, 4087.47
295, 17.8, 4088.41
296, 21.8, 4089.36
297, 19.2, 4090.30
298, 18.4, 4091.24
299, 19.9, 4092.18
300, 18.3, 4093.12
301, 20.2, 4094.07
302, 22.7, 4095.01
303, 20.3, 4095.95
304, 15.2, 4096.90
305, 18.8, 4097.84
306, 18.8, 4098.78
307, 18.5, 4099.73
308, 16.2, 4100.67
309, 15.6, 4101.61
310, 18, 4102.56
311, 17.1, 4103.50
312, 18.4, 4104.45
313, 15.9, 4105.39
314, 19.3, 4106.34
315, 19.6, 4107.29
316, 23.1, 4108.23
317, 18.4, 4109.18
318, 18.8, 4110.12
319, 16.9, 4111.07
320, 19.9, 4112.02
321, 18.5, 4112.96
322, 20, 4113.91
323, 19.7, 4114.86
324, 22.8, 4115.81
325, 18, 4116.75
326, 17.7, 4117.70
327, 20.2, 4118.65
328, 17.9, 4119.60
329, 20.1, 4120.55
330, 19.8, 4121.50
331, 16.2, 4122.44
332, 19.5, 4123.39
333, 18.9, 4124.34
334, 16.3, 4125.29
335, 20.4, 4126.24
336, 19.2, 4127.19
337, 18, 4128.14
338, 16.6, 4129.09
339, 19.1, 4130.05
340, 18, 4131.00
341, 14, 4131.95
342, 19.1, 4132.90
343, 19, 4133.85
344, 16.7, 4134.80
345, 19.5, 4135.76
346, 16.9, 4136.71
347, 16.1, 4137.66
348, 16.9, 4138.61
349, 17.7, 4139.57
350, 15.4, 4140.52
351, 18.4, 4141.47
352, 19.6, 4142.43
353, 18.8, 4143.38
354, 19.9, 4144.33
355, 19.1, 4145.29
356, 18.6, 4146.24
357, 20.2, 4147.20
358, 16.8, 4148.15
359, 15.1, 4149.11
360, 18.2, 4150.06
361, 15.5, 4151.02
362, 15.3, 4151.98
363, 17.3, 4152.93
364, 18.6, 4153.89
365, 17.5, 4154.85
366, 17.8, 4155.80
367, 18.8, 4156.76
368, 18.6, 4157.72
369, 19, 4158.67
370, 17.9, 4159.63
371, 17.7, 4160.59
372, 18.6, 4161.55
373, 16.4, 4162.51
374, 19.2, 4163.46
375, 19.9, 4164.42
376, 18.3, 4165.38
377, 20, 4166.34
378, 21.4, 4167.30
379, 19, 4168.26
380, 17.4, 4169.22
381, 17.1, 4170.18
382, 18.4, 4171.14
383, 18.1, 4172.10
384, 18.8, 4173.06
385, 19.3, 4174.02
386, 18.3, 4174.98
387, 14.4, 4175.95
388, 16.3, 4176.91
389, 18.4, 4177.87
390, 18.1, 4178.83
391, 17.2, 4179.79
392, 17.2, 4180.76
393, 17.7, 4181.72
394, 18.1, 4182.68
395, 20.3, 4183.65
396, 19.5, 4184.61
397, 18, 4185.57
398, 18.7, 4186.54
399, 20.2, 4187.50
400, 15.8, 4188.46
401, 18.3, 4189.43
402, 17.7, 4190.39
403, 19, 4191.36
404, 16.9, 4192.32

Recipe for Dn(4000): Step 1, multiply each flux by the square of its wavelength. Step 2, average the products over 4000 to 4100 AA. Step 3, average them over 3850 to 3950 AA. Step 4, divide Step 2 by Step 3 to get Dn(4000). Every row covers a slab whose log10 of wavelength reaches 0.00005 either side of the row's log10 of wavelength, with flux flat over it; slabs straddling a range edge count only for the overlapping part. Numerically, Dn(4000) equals 1.32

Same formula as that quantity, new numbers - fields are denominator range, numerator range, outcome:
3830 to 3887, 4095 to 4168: 1.37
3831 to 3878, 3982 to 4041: 1.33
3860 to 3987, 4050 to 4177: 1.32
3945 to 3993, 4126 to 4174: 1.29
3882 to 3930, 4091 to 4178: 1.29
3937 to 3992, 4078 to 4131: 1.35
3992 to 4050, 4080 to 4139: 1.01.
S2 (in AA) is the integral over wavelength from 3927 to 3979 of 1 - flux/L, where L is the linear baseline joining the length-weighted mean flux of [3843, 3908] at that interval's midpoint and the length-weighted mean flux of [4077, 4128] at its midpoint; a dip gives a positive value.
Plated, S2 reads 8.83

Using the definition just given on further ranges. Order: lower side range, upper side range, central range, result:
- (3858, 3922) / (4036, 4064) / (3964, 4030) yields 1.7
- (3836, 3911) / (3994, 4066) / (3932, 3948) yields 3.0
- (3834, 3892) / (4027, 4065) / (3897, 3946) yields 3.6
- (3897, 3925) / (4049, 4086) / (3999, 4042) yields -3.2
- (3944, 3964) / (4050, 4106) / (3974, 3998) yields 0.5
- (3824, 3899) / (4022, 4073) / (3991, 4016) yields -1.8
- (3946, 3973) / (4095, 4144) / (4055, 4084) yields -2.3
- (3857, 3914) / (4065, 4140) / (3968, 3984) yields 2.9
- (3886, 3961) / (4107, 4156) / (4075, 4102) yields -2.5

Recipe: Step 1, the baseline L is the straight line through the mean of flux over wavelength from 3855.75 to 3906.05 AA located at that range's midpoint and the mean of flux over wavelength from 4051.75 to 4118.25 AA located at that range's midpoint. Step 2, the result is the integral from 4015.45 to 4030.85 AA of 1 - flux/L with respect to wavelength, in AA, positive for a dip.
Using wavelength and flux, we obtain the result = -1.6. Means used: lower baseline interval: 16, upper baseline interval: 18.8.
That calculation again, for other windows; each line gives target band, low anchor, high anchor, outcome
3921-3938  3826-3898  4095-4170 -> 2.6 AA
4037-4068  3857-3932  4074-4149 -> -1.4 AA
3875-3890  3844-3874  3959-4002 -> 0.3 AA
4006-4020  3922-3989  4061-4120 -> -3.7 AA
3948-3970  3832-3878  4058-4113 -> 2.0 AA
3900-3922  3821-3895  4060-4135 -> -0.8 AA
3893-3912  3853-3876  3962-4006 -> -1.6 AA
